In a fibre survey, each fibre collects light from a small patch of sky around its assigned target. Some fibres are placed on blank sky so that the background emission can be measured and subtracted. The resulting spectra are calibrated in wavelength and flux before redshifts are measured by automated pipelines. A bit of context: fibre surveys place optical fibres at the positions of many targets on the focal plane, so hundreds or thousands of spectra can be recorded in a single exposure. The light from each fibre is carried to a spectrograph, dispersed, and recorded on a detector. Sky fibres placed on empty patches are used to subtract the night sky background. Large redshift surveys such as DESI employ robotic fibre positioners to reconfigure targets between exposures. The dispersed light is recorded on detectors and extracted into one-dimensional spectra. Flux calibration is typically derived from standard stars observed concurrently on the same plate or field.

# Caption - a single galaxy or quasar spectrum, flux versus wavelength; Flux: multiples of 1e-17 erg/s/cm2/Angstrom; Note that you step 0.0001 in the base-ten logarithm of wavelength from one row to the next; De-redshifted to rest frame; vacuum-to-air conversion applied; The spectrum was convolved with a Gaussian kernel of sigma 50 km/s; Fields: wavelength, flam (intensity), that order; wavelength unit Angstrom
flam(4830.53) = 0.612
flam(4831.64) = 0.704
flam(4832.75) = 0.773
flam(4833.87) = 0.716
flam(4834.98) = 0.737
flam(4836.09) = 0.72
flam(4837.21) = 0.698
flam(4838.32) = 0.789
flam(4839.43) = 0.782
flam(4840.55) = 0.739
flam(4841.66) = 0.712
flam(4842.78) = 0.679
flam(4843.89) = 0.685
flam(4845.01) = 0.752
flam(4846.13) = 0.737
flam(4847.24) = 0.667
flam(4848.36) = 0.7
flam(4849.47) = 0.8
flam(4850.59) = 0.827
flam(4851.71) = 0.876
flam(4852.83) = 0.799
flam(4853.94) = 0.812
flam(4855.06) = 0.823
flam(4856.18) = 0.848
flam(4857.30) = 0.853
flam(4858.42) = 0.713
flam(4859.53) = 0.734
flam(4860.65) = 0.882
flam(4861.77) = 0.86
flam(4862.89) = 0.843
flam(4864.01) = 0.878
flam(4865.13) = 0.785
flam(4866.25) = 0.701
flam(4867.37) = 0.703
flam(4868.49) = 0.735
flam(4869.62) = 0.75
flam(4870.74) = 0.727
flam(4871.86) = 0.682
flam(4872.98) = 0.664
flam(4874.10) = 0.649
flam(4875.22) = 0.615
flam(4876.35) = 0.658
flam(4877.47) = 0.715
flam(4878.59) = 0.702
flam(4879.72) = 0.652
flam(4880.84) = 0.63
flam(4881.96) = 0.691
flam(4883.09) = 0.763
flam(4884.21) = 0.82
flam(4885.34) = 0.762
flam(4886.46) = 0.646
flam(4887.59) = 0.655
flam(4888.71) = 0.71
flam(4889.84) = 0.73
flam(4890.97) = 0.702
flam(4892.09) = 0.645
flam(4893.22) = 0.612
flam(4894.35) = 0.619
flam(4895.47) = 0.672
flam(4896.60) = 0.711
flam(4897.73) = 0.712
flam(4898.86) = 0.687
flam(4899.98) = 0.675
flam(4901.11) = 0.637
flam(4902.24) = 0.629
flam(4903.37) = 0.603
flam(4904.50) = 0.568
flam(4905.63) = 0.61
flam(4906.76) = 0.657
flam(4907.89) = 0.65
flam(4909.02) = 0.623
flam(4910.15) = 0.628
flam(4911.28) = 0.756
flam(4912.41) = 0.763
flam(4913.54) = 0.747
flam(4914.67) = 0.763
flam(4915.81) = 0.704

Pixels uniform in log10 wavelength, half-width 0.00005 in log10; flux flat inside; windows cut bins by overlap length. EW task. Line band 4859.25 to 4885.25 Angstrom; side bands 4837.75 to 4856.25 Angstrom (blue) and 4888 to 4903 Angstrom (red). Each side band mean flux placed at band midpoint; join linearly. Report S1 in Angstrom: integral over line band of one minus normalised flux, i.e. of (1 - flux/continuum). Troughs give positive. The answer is -0.6 Angstrom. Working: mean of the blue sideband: 0.764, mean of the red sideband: 0.671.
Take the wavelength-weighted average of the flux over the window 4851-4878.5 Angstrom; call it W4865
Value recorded 0.762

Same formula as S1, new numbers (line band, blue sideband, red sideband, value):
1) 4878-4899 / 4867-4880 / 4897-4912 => -0.65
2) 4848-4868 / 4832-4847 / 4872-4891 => -2.51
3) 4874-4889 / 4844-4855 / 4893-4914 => 0.32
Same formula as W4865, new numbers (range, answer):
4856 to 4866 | 0.817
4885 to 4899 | 0.68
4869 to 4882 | 0.678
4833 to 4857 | 0.758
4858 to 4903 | 0.708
